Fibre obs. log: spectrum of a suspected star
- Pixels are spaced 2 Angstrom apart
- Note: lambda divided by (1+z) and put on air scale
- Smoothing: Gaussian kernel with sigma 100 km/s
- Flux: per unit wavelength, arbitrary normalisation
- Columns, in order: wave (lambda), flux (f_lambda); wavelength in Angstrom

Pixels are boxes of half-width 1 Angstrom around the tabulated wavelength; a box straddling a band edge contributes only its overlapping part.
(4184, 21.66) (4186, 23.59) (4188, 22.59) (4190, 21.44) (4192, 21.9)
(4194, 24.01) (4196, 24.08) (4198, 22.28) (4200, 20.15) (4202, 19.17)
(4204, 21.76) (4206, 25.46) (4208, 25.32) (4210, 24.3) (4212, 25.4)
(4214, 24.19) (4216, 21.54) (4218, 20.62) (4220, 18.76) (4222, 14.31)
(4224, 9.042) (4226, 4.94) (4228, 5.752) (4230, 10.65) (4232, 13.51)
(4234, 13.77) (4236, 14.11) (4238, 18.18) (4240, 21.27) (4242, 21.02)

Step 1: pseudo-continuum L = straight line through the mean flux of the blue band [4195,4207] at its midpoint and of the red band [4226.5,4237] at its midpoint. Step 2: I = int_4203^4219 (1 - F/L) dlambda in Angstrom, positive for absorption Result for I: -4.4 Angstrom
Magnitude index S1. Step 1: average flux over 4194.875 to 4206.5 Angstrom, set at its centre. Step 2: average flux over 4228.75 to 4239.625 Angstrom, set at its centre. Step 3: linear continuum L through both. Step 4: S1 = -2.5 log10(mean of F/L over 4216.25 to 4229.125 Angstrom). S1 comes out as 0.331 mag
